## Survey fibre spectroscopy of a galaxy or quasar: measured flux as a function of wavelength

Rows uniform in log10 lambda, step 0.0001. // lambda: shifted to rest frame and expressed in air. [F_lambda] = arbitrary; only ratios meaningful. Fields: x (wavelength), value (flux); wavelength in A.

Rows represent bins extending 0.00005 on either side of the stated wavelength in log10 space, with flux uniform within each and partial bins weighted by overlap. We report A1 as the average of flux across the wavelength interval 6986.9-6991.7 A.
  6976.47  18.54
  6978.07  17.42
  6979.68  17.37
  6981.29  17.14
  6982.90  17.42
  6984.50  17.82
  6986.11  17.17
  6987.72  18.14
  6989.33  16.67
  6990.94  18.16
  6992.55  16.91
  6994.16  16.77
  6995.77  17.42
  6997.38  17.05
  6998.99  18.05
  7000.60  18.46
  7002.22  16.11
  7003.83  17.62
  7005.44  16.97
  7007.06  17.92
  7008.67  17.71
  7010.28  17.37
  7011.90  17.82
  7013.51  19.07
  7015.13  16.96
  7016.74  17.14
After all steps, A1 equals 17.6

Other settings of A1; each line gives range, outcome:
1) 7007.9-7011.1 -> 17.5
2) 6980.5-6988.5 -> 17.5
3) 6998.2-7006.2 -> 17.4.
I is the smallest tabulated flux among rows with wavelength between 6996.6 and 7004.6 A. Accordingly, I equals 16.11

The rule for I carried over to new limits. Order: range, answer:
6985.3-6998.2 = 16.67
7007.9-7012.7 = 17.37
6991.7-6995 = 16.77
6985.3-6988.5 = 17.17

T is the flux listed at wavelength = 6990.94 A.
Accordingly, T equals 18.16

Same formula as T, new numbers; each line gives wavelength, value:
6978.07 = 17.42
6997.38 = 17.05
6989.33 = 16.67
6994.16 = 16.77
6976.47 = 18.54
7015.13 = 16.96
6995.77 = 17.42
